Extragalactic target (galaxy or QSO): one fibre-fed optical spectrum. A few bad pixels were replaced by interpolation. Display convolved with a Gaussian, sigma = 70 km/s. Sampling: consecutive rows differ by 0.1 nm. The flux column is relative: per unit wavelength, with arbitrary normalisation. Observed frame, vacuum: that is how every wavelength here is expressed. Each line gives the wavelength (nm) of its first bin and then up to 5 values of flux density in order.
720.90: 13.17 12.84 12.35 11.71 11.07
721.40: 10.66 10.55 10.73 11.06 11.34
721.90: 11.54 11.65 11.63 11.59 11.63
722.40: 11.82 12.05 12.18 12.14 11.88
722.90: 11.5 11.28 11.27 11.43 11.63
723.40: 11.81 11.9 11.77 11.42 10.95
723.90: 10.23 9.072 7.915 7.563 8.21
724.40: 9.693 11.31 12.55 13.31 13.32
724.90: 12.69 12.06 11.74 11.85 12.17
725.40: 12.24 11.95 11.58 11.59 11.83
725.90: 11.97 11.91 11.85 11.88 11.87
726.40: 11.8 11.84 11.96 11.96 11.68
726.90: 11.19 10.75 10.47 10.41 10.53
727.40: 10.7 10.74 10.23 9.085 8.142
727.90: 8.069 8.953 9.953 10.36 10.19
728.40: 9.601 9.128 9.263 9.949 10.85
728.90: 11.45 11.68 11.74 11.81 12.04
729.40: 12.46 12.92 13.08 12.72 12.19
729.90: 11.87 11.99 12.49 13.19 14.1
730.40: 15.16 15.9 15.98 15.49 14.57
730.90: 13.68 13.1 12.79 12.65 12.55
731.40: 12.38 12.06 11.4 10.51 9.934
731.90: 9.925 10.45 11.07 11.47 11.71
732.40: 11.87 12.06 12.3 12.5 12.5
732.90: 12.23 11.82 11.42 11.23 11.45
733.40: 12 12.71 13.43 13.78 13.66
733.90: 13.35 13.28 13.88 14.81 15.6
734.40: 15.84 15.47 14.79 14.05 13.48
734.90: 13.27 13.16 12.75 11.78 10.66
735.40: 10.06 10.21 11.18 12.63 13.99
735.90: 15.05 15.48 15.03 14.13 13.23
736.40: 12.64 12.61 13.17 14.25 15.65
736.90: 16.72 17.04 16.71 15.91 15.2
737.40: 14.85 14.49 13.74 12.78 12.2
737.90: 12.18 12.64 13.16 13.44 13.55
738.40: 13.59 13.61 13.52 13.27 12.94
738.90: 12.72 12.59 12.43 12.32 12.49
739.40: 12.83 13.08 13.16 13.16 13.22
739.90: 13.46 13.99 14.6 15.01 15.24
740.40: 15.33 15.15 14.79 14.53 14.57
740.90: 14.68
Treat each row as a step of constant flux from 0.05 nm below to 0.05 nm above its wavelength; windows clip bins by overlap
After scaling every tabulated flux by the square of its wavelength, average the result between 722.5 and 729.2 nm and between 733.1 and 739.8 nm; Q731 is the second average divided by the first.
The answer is 1.26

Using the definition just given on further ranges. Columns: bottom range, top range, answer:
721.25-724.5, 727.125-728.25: 0.90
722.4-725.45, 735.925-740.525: 1.28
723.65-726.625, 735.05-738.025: 1.24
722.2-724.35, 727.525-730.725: 1.08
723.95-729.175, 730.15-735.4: 1.21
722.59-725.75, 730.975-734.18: 1.10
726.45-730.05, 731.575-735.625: 1.16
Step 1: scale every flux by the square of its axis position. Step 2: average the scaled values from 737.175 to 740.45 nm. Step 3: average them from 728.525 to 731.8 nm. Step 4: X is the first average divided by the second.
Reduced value 1.1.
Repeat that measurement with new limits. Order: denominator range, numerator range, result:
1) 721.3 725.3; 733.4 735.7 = 1.21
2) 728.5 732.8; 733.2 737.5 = 1.14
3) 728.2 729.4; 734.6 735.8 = 1.16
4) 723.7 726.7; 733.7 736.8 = 1.22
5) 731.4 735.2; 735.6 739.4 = 1.11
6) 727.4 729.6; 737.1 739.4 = 1.31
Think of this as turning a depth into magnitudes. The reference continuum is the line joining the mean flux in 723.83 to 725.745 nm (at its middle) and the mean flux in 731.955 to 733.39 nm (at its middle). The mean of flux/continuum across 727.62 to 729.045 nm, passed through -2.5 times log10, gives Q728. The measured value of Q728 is 0.17 mag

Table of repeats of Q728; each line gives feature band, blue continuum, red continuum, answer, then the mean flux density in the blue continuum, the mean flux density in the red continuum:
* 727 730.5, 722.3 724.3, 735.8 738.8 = 0.098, 11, 14.1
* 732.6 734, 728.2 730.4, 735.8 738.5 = 0.041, 11.7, 14.2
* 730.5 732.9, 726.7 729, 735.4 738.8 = -0.066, 10.2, 13.8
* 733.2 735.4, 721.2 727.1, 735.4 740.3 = -0.024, 11.4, 13.6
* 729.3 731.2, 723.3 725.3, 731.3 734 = -0.155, 11.1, 11.9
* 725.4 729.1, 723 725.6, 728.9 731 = 0.134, 11.2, 13.2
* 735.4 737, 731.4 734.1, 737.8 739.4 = -0.097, 12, 12.9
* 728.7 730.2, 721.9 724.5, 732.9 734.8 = 0.033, 11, 13.4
